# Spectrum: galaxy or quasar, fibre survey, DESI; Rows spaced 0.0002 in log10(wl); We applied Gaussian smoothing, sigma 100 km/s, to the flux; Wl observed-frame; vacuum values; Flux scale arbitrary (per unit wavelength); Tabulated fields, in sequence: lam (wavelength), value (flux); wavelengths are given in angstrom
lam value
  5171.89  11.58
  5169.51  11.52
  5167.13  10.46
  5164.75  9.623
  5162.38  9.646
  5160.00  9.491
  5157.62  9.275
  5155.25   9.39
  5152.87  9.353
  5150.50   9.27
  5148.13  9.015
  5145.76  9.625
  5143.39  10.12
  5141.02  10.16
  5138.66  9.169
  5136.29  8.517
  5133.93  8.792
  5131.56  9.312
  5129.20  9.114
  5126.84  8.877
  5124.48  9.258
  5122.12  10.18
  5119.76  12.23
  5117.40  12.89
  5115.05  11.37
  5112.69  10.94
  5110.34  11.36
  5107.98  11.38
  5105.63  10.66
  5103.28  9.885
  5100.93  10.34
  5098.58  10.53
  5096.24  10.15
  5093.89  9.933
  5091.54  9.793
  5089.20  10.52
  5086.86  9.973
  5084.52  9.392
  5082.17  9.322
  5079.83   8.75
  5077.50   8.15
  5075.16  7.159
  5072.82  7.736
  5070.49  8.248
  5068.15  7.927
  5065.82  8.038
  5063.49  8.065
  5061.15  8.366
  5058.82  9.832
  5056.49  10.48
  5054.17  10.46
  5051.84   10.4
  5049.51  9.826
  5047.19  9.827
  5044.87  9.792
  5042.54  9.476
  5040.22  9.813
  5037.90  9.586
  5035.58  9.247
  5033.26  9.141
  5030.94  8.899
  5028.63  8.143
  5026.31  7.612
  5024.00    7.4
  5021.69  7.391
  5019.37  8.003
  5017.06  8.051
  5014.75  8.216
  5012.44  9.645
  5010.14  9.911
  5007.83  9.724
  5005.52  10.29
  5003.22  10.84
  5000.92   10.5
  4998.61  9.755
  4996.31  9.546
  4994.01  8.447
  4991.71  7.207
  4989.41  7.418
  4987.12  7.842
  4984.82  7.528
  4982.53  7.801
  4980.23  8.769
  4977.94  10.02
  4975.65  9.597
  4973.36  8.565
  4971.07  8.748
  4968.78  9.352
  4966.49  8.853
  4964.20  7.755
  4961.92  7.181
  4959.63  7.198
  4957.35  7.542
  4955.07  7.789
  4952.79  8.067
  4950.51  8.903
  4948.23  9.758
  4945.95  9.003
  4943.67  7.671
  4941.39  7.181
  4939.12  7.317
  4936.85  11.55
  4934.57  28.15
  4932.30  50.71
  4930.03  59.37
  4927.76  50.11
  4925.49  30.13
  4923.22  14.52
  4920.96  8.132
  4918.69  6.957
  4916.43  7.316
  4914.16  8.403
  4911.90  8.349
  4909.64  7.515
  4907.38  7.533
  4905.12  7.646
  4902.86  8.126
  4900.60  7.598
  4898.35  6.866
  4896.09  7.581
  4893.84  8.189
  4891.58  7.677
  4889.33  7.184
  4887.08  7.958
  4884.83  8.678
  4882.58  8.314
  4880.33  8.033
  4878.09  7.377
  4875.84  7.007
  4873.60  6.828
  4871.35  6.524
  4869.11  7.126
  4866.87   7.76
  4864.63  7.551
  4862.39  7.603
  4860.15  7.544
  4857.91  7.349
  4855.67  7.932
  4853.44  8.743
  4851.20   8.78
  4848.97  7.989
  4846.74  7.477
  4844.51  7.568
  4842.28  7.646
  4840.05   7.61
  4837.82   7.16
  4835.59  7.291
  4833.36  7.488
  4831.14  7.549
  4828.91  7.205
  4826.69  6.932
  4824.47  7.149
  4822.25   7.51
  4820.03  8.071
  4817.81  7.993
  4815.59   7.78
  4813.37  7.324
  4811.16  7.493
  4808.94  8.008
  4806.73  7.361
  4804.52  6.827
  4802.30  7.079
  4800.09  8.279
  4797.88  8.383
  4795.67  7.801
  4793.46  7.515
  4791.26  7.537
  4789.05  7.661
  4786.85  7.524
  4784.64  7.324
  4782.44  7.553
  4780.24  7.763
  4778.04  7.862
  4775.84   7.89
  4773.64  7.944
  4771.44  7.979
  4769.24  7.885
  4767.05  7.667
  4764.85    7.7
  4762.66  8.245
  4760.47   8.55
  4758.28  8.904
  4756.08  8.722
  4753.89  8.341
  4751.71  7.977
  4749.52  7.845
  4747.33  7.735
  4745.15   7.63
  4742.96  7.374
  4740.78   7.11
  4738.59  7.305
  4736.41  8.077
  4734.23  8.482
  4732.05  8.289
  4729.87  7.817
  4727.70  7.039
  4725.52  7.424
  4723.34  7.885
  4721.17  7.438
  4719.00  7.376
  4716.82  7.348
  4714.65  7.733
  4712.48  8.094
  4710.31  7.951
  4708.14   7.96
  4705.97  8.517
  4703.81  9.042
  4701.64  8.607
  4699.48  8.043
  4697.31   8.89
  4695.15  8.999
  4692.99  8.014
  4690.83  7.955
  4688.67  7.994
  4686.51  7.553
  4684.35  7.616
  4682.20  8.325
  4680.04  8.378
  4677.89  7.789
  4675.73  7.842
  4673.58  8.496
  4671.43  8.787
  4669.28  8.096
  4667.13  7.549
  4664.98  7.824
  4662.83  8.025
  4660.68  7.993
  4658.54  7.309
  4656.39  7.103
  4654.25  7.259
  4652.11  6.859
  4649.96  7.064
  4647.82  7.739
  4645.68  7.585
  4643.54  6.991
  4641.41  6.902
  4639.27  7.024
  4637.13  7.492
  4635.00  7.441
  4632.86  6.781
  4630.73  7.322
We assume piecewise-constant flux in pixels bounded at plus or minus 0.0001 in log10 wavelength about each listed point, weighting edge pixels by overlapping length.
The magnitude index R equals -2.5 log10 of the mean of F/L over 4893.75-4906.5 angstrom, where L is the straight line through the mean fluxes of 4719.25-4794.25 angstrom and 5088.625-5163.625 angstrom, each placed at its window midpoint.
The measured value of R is 0.14 mag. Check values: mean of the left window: 7.82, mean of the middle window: 7.62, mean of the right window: 10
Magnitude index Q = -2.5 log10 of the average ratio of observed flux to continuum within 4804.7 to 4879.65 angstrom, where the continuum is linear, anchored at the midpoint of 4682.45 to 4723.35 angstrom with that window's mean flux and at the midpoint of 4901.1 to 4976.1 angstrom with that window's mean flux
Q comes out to 0.45 mag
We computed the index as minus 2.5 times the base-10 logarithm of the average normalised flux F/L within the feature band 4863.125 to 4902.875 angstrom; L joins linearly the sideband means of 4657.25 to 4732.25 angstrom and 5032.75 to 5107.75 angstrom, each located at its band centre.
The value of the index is 0.15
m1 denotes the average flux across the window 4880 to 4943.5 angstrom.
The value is 14.5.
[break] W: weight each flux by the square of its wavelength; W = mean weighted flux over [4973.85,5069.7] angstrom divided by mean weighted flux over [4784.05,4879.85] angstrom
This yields 1.29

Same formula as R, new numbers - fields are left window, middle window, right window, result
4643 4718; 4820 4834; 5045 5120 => 0.17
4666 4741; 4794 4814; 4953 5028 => 0.08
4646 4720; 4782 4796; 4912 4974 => 0.39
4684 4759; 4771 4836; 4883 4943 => 0.39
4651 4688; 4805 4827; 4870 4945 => 0.43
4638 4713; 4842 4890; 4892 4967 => 0.50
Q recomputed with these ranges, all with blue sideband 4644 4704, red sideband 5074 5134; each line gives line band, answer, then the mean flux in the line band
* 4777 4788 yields 0.12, 7.61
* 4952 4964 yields 0.23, 7.56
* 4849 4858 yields 0.07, 8.27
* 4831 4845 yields 0.17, 7.46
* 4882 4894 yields 0.13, 7.97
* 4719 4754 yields 0.07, 7.71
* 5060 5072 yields 0.21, 8.12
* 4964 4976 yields 0.06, 8.84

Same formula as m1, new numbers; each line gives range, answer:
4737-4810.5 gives 7.8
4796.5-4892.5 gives 7.61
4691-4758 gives 7.98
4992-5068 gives 9.17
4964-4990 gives 8.57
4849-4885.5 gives 7.69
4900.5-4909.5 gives 7.71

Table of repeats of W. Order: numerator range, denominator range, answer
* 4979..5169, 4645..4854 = 1.37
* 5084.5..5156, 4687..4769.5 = 1.48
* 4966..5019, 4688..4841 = 1.26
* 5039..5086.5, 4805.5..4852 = 1.31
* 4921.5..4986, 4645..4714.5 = 2.08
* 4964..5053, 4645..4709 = 1.29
